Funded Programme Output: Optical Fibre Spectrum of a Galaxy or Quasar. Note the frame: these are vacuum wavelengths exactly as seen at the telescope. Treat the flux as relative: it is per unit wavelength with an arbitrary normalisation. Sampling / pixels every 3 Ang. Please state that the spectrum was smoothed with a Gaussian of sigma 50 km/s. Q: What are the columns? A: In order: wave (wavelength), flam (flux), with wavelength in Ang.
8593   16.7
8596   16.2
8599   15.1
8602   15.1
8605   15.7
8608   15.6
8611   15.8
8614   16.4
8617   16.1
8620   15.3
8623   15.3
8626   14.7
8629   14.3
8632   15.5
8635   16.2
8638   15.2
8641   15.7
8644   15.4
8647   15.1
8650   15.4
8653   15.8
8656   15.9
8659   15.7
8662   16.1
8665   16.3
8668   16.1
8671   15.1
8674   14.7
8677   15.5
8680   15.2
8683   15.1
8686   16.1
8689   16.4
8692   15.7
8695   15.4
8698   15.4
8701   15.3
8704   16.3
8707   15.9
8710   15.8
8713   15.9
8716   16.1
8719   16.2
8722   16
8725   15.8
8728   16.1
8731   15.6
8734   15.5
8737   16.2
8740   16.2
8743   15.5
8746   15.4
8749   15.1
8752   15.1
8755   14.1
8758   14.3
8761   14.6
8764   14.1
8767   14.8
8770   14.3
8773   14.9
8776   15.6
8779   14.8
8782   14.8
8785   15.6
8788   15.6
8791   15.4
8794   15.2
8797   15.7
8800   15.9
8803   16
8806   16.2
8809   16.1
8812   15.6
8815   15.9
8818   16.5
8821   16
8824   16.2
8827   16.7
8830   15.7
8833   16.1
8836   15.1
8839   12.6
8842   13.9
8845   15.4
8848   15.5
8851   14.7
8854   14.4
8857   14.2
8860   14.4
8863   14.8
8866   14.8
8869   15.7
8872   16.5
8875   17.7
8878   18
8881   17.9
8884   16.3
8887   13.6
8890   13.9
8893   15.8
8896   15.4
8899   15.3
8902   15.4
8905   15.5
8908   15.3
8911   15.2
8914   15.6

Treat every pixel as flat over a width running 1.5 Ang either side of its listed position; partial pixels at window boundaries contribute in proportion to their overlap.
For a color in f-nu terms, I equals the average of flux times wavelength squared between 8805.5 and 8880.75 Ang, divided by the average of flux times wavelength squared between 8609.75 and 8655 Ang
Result 1.06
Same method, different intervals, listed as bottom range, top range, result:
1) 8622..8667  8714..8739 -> 1.05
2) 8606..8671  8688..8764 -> 1.02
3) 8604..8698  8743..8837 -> 1.02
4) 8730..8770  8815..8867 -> 1.03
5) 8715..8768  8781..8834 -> 1.05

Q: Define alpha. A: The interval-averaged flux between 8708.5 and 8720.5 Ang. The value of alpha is 16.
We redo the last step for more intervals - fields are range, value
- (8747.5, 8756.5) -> 14.8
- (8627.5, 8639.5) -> 15.3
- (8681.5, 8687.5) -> 15.6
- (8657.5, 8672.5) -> 15.9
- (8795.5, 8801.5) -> 15.8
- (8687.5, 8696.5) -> 15.8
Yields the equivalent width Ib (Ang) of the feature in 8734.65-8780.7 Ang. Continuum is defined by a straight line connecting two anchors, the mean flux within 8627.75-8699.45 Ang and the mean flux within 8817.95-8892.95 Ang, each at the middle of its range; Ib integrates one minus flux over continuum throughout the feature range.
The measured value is 1.5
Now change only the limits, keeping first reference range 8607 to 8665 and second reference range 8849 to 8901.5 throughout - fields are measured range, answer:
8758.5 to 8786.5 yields 1.28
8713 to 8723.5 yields -0.36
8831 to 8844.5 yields 0.84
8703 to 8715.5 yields -0.34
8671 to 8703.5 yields 0.14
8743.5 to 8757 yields 0.51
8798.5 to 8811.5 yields -0.42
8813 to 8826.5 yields -0.57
